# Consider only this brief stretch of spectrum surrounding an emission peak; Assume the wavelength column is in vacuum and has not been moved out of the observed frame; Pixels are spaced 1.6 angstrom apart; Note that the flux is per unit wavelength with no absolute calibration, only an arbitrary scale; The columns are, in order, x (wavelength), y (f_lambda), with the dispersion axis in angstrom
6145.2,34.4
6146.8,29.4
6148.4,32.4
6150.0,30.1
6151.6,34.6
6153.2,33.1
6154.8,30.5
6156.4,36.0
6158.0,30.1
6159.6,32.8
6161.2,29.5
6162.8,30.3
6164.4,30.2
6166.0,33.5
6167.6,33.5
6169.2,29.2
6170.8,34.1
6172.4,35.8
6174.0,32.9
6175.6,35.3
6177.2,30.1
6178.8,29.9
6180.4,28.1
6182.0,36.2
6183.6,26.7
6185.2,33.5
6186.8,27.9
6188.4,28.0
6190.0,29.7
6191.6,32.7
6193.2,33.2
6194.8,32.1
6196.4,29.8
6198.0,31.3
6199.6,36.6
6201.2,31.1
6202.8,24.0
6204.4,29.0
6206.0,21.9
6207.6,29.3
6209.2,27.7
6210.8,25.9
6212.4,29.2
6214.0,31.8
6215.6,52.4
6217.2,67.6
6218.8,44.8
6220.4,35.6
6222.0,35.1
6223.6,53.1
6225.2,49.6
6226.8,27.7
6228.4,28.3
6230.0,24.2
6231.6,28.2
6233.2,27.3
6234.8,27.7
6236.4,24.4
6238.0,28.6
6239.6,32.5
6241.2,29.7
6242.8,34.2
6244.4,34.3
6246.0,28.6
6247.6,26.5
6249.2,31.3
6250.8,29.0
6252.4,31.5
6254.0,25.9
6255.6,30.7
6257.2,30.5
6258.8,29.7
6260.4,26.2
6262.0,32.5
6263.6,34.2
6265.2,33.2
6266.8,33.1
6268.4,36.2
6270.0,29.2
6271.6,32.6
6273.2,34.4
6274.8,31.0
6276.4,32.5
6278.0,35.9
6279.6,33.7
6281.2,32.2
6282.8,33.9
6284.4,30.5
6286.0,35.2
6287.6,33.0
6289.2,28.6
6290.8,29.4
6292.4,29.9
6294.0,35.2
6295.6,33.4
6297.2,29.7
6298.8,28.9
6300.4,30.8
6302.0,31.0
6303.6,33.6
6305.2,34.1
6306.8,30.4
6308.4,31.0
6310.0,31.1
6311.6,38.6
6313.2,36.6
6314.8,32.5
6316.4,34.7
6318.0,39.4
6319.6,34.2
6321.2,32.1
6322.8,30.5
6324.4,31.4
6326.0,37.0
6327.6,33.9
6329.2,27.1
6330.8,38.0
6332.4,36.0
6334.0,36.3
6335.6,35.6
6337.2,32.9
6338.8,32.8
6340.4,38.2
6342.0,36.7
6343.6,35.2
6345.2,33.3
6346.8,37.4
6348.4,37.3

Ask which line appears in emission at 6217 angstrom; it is H-beta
